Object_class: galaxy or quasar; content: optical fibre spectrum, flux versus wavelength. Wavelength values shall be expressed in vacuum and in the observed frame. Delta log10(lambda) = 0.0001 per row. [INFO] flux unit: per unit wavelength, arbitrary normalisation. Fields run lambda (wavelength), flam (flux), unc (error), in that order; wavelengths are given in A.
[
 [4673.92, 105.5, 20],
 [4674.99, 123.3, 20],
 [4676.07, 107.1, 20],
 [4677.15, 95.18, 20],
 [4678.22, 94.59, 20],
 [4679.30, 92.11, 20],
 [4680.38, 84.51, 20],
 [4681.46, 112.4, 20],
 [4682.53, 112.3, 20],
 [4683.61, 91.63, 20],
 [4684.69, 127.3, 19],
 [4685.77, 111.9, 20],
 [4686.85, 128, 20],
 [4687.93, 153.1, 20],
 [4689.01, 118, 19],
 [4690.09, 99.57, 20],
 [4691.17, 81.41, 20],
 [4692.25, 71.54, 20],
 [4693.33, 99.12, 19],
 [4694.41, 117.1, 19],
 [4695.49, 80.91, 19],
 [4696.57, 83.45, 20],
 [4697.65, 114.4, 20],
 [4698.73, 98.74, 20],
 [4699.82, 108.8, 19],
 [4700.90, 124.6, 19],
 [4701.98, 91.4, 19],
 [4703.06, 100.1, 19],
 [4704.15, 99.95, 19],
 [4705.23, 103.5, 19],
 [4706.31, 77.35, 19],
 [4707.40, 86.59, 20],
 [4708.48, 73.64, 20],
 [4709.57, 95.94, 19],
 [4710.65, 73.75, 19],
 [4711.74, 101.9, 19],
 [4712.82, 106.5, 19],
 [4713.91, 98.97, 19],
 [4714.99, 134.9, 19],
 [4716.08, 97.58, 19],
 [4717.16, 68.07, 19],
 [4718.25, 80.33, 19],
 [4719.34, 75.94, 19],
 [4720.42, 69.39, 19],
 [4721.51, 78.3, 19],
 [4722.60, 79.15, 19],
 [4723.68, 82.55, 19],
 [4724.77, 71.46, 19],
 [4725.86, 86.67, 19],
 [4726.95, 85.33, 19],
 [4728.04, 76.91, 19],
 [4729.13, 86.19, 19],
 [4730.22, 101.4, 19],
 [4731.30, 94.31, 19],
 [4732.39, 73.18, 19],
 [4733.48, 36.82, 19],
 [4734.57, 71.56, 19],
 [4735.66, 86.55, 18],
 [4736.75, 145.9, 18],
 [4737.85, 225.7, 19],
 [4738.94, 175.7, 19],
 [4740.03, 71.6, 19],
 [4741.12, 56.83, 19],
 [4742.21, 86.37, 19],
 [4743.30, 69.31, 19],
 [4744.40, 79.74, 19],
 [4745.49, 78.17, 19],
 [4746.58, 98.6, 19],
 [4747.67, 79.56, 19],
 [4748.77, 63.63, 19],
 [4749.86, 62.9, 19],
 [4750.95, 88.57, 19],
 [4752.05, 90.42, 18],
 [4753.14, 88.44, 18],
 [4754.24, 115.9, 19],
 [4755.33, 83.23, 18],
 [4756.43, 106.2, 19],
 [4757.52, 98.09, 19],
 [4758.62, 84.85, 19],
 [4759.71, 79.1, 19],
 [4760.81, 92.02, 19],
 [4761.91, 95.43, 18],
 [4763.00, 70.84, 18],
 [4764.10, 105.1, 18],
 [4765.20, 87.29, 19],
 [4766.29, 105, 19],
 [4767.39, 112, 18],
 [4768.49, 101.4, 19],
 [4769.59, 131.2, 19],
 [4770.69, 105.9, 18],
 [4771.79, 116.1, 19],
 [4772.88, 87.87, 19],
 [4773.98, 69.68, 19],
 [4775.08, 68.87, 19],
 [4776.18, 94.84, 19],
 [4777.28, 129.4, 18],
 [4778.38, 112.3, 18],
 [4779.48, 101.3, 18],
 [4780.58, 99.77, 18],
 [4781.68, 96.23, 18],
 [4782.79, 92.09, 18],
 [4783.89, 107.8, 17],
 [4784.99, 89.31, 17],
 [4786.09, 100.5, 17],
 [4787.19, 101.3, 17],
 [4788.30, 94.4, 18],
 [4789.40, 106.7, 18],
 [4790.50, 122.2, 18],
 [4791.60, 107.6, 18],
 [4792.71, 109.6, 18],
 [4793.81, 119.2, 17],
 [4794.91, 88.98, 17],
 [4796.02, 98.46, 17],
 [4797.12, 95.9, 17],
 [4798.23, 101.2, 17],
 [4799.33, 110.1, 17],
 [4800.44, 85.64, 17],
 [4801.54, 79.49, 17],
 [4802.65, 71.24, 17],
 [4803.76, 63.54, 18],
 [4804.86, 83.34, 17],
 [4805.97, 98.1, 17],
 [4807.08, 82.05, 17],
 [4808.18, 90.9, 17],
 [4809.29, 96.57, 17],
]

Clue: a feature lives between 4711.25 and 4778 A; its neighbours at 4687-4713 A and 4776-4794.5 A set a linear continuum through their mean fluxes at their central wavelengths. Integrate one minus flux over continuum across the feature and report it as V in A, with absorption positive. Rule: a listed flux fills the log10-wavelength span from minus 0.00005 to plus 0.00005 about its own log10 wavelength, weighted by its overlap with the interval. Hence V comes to 6.2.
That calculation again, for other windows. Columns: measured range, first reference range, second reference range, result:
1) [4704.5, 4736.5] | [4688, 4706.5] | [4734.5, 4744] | 6.3 A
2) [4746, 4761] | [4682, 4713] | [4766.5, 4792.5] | 2.1 A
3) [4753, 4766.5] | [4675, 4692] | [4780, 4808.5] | 0.9 A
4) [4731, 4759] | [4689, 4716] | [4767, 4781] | 2.1 A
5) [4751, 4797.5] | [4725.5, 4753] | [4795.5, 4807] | -5.0 A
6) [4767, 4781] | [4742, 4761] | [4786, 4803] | -1.4 A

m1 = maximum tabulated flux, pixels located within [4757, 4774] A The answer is 131.2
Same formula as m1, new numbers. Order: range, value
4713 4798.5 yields 225.7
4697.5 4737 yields 145.9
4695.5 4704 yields 124.6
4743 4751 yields 98.6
